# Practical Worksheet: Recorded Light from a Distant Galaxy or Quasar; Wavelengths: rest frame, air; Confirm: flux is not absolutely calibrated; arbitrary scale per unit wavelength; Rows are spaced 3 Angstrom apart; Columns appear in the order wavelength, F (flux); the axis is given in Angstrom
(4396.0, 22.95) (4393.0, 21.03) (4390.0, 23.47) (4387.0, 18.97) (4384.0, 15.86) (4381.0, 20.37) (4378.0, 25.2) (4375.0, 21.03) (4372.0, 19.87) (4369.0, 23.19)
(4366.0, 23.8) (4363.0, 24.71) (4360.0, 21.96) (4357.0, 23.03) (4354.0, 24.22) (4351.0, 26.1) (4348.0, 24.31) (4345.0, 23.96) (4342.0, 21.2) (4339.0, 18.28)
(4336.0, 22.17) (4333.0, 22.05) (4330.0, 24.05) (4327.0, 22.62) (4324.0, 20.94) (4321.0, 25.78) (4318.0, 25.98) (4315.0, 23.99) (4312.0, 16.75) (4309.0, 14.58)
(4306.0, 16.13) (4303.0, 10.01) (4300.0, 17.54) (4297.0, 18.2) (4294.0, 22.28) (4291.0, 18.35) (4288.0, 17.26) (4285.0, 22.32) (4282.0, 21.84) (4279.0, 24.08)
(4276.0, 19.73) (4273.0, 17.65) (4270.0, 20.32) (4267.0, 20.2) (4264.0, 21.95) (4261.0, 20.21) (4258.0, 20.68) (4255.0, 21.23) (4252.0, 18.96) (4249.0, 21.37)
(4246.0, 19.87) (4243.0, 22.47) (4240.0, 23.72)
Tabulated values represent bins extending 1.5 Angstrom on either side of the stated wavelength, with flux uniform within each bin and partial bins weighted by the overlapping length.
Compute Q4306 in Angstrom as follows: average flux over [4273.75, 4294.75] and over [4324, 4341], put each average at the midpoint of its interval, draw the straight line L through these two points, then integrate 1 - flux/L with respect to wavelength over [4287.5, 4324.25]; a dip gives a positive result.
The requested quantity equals 3.69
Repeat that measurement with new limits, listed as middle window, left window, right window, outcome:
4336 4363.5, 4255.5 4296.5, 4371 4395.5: -3.0 Angstrom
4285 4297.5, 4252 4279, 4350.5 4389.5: 0.8 Angstrom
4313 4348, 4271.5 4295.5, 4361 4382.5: -2.0 Angstrom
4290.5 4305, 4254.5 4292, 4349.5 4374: 2.8 Angstrom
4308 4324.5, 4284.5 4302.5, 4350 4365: -0.8 Angstrom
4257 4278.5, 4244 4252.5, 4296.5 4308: -2.1 Angstrom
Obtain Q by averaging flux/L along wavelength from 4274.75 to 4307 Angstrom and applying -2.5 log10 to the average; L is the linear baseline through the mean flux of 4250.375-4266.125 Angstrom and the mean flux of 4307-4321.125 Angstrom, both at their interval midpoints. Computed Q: 0.10 mag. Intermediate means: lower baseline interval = 20.6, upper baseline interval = 20.8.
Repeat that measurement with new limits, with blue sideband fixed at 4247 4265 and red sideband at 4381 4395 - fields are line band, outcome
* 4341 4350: -0.16 mag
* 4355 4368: -0.16 mag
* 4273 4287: -0.04 mag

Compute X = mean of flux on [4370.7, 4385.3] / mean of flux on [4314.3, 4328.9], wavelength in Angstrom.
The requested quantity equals 0.86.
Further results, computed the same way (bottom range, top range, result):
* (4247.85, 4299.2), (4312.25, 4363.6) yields 1.13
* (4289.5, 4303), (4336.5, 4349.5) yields 1.21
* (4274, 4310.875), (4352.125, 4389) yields 1.18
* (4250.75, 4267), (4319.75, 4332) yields 1.13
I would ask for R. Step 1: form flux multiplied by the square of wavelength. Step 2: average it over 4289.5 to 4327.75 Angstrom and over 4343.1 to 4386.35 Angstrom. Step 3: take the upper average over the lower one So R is 1.2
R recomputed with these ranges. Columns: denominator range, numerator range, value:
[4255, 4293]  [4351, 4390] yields 1.13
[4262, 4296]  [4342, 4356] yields 1.22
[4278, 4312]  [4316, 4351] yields 1.28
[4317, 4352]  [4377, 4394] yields 0.92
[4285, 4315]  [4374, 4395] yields 1.25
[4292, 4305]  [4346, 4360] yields 1.45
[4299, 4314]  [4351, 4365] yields 1.60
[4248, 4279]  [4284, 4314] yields 0.87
